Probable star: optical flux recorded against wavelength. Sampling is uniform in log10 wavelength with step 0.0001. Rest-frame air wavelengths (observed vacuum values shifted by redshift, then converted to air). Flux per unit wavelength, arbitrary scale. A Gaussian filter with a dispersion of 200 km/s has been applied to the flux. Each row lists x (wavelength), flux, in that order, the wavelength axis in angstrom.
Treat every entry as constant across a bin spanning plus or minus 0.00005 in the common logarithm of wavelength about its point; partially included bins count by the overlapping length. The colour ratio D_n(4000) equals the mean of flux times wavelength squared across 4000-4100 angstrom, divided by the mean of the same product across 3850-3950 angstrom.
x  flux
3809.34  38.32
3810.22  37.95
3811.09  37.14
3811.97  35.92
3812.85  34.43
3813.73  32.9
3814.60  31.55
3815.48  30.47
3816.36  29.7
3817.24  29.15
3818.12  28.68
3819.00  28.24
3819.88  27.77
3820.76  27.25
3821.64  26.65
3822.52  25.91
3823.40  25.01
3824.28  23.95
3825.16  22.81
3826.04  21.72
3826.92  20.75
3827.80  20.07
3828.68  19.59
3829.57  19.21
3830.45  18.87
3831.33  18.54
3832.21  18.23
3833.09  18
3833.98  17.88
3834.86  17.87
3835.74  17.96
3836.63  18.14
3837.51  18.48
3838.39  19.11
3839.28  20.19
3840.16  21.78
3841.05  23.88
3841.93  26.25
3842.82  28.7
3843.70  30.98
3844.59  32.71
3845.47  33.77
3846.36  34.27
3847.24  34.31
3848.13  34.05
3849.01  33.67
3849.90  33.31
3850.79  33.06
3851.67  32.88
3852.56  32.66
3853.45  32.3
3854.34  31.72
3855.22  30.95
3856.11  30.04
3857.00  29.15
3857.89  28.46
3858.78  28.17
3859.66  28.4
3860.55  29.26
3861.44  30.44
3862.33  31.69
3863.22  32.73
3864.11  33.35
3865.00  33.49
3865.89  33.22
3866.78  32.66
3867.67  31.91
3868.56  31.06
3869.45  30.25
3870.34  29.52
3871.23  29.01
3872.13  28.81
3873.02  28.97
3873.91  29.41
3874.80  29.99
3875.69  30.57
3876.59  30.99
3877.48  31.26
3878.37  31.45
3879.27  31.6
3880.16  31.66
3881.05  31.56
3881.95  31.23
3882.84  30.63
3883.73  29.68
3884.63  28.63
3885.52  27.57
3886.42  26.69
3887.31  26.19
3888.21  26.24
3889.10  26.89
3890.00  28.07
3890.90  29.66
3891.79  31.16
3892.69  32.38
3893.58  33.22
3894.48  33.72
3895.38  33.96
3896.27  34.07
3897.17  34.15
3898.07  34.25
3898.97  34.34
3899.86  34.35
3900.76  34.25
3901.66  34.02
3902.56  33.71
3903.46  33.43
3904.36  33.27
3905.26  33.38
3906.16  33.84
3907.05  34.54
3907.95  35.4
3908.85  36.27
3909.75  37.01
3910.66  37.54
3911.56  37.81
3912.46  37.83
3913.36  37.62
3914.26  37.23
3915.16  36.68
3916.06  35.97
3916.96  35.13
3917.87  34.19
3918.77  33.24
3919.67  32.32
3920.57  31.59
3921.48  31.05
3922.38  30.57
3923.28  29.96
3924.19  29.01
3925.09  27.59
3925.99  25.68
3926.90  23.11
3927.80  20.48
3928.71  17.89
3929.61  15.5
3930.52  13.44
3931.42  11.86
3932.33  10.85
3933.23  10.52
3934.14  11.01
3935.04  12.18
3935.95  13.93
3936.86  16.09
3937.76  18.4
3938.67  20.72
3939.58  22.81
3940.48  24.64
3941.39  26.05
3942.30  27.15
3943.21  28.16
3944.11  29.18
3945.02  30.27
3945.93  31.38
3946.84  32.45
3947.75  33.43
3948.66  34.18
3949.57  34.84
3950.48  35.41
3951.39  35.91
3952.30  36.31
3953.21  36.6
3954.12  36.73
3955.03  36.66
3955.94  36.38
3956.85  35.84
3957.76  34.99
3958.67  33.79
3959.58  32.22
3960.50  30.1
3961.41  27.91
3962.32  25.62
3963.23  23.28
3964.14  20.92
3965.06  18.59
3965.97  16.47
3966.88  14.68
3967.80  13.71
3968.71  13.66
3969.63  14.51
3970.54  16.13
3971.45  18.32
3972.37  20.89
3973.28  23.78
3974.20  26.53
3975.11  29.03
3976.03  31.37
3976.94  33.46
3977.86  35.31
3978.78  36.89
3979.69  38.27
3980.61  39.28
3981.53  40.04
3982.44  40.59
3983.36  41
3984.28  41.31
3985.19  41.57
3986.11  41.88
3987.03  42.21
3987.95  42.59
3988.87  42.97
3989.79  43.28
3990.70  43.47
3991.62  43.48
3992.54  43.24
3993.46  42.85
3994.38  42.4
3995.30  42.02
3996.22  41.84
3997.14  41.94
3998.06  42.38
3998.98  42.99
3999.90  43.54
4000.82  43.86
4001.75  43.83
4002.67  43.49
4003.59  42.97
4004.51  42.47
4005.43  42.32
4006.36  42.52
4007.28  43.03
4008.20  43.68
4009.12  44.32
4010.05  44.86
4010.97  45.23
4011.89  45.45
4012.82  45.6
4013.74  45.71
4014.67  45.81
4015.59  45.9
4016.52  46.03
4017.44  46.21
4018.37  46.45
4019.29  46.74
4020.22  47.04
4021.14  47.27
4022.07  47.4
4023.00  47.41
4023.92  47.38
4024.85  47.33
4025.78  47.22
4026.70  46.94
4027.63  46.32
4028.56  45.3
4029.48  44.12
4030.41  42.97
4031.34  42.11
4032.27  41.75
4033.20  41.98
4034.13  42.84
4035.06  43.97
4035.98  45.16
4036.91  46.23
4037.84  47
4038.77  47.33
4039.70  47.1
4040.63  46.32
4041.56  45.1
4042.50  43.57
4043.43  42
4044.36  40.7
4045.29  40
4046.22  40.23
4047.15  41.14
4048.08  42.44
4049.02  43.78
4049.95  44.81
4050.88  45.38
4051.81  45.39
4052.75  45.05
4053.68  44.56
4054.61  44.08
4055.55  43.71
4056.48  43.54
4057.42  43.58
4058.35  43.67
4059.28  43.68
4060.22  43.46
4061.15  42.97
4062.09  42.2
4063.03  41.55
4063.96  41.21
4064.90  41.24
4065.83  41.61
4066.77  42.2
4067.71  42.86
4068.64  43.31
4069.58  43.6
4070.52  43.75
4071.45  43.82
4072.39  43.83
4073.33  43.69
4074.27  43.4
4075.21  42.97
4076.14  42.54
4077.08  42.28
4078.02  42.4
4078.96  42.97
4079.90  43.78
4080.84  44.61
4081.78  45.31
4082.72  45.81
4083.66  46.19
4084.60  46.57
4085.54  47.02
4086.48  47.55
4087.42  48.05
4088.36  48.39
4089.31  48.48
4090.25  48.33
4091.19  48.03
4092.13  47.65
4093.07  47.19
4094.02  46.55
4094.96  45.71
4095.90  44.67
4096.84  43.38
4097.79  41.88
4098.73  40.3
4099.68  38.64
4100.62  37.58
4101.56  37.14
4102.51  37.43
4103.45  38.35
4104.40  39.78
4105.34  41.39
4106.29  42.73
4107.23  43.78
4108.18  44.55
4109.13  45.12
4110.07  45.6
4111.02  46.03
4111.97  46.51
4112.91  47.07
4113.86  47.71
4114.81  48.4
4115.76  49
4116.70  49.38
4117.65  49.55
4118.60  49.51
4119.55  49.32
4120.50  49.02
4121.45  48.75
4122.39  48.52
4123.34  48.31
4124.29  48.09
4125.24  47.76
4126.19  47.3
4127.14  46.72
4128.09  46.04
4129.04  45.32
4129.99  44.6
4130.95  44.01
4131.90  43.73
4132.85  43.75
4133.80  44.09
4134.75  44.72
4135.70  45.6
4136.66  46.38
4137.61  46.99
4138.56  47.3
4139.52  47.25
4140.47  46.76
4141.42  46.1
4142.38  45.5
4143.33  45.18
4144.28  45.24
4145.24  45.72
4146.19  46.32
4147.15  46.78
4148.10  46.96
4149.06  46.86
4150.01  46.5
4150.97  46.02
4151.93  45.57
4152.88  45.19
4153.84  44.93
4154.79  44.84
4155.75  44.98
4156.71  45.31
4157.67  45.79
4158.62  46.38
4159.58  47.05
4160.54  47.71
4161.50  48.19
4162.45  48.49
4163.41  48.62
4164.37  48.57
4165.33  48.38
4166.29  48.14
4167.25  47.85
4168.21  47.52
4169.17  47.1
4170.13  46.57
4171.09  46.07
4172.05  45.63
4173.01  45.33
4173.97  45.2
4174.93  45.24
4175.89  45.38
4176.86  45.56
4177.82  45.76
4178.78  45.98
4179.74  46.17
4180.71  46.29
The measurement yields 1.6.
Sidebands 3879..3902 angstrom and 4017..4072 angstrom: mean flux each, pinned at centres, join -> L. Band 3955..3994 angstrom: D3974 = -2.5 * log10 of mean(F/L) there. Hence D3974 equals 0.20 mag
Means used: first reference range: 31.2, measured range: 31.8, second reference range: 44.2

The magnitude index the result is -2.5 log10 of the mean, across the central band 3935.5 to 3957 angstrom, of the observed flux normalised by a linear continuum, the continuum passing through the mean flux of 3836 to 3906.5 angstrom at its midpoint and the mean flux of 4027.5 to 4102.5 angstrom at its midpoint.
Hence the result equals 0.20 mag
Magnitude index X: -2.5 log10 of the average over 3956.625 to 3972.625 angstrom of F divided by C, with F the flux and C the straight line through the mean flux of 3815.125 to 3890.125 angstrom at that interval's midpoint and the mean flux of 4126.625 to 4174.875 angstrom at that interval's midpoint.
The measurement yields 0.458 mag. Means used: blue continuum 27.8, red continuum 46.2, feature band 22.7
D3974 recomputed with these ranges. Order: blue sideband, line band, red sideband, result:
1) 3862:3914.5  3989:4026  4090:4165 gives -0.15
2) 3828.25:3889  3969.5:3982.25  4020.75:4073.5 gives 0.28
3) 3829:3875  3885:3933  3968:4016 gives 0.06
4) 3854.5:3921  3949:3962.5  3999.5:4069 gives 0.11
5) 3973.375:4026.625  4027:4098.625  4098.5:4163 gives -0.01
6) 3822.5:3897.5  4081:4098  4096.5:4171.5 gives -0.09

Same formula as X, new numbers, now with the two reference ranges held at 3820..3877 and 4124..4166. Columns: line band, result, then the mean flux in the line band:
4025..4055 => -0.12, 44.2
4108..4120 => -0.08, 47.6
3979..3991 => -0.15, 41.3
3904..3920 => -0.14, 35.6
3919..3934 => 0.39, 22.5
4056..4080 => -0.04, 42.9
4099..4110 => 0.07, 40.8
